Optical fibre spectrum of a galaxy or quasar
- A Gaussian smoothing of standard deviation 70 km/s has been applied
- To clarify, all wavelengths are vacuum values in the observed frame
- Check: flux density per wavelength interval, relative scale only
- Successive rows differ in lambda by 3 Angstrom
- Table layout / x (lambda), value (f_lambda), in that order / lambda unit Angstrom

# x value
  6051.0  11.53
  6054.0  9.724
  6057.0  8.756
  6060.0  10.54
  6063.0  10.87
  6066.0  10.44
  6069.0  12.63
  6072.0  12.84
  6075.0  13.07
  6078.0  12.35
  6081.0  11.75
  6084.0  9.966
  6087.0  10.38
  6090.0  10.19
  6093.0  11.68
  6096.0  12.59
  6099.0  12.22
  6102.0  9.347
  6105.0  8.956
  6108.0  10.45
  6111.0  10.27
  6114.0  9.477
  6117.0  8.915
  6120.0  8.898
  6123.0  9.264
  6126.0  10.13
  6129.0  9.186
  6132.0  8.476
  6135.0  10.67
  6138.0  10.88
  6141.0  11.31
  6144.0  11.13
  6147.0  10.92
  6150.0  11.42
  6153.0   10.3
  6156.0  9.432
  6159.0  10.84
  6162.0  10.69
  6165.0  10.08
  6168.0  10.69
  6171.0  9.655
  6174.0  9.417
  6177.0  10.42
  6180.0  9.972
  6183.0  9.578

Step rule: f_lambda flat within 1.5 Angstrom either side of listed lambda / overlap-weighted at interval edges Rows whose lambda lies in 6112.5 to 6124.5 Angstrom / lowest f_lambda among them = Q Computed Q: 8.898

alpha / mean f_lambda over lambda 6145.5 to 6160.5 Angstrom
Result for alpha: 10.6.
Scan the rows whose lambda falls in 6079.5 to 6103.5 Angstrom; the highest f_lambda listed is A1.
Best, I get 12.59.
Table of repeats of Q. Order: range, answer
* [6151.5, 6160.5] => 9.432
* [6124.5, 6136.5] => 8.476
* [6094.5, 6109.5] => 8.956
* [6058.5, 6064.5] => 10.54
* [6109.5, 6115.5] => 9.477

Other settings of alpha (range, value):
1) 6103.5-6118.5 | 9.61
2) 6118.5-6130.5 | 9.37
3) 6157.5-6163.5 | 10.8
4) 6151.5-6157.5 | 9.87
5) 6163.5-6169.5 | 10.4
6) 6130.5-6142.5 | 10.3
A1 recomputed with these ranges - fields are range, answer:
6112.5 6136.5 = 10.67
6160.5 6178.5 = 10.69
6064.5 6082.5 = 13.07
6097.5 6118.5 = 12.22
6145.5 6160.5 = 11.42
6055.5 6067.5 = 10.87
